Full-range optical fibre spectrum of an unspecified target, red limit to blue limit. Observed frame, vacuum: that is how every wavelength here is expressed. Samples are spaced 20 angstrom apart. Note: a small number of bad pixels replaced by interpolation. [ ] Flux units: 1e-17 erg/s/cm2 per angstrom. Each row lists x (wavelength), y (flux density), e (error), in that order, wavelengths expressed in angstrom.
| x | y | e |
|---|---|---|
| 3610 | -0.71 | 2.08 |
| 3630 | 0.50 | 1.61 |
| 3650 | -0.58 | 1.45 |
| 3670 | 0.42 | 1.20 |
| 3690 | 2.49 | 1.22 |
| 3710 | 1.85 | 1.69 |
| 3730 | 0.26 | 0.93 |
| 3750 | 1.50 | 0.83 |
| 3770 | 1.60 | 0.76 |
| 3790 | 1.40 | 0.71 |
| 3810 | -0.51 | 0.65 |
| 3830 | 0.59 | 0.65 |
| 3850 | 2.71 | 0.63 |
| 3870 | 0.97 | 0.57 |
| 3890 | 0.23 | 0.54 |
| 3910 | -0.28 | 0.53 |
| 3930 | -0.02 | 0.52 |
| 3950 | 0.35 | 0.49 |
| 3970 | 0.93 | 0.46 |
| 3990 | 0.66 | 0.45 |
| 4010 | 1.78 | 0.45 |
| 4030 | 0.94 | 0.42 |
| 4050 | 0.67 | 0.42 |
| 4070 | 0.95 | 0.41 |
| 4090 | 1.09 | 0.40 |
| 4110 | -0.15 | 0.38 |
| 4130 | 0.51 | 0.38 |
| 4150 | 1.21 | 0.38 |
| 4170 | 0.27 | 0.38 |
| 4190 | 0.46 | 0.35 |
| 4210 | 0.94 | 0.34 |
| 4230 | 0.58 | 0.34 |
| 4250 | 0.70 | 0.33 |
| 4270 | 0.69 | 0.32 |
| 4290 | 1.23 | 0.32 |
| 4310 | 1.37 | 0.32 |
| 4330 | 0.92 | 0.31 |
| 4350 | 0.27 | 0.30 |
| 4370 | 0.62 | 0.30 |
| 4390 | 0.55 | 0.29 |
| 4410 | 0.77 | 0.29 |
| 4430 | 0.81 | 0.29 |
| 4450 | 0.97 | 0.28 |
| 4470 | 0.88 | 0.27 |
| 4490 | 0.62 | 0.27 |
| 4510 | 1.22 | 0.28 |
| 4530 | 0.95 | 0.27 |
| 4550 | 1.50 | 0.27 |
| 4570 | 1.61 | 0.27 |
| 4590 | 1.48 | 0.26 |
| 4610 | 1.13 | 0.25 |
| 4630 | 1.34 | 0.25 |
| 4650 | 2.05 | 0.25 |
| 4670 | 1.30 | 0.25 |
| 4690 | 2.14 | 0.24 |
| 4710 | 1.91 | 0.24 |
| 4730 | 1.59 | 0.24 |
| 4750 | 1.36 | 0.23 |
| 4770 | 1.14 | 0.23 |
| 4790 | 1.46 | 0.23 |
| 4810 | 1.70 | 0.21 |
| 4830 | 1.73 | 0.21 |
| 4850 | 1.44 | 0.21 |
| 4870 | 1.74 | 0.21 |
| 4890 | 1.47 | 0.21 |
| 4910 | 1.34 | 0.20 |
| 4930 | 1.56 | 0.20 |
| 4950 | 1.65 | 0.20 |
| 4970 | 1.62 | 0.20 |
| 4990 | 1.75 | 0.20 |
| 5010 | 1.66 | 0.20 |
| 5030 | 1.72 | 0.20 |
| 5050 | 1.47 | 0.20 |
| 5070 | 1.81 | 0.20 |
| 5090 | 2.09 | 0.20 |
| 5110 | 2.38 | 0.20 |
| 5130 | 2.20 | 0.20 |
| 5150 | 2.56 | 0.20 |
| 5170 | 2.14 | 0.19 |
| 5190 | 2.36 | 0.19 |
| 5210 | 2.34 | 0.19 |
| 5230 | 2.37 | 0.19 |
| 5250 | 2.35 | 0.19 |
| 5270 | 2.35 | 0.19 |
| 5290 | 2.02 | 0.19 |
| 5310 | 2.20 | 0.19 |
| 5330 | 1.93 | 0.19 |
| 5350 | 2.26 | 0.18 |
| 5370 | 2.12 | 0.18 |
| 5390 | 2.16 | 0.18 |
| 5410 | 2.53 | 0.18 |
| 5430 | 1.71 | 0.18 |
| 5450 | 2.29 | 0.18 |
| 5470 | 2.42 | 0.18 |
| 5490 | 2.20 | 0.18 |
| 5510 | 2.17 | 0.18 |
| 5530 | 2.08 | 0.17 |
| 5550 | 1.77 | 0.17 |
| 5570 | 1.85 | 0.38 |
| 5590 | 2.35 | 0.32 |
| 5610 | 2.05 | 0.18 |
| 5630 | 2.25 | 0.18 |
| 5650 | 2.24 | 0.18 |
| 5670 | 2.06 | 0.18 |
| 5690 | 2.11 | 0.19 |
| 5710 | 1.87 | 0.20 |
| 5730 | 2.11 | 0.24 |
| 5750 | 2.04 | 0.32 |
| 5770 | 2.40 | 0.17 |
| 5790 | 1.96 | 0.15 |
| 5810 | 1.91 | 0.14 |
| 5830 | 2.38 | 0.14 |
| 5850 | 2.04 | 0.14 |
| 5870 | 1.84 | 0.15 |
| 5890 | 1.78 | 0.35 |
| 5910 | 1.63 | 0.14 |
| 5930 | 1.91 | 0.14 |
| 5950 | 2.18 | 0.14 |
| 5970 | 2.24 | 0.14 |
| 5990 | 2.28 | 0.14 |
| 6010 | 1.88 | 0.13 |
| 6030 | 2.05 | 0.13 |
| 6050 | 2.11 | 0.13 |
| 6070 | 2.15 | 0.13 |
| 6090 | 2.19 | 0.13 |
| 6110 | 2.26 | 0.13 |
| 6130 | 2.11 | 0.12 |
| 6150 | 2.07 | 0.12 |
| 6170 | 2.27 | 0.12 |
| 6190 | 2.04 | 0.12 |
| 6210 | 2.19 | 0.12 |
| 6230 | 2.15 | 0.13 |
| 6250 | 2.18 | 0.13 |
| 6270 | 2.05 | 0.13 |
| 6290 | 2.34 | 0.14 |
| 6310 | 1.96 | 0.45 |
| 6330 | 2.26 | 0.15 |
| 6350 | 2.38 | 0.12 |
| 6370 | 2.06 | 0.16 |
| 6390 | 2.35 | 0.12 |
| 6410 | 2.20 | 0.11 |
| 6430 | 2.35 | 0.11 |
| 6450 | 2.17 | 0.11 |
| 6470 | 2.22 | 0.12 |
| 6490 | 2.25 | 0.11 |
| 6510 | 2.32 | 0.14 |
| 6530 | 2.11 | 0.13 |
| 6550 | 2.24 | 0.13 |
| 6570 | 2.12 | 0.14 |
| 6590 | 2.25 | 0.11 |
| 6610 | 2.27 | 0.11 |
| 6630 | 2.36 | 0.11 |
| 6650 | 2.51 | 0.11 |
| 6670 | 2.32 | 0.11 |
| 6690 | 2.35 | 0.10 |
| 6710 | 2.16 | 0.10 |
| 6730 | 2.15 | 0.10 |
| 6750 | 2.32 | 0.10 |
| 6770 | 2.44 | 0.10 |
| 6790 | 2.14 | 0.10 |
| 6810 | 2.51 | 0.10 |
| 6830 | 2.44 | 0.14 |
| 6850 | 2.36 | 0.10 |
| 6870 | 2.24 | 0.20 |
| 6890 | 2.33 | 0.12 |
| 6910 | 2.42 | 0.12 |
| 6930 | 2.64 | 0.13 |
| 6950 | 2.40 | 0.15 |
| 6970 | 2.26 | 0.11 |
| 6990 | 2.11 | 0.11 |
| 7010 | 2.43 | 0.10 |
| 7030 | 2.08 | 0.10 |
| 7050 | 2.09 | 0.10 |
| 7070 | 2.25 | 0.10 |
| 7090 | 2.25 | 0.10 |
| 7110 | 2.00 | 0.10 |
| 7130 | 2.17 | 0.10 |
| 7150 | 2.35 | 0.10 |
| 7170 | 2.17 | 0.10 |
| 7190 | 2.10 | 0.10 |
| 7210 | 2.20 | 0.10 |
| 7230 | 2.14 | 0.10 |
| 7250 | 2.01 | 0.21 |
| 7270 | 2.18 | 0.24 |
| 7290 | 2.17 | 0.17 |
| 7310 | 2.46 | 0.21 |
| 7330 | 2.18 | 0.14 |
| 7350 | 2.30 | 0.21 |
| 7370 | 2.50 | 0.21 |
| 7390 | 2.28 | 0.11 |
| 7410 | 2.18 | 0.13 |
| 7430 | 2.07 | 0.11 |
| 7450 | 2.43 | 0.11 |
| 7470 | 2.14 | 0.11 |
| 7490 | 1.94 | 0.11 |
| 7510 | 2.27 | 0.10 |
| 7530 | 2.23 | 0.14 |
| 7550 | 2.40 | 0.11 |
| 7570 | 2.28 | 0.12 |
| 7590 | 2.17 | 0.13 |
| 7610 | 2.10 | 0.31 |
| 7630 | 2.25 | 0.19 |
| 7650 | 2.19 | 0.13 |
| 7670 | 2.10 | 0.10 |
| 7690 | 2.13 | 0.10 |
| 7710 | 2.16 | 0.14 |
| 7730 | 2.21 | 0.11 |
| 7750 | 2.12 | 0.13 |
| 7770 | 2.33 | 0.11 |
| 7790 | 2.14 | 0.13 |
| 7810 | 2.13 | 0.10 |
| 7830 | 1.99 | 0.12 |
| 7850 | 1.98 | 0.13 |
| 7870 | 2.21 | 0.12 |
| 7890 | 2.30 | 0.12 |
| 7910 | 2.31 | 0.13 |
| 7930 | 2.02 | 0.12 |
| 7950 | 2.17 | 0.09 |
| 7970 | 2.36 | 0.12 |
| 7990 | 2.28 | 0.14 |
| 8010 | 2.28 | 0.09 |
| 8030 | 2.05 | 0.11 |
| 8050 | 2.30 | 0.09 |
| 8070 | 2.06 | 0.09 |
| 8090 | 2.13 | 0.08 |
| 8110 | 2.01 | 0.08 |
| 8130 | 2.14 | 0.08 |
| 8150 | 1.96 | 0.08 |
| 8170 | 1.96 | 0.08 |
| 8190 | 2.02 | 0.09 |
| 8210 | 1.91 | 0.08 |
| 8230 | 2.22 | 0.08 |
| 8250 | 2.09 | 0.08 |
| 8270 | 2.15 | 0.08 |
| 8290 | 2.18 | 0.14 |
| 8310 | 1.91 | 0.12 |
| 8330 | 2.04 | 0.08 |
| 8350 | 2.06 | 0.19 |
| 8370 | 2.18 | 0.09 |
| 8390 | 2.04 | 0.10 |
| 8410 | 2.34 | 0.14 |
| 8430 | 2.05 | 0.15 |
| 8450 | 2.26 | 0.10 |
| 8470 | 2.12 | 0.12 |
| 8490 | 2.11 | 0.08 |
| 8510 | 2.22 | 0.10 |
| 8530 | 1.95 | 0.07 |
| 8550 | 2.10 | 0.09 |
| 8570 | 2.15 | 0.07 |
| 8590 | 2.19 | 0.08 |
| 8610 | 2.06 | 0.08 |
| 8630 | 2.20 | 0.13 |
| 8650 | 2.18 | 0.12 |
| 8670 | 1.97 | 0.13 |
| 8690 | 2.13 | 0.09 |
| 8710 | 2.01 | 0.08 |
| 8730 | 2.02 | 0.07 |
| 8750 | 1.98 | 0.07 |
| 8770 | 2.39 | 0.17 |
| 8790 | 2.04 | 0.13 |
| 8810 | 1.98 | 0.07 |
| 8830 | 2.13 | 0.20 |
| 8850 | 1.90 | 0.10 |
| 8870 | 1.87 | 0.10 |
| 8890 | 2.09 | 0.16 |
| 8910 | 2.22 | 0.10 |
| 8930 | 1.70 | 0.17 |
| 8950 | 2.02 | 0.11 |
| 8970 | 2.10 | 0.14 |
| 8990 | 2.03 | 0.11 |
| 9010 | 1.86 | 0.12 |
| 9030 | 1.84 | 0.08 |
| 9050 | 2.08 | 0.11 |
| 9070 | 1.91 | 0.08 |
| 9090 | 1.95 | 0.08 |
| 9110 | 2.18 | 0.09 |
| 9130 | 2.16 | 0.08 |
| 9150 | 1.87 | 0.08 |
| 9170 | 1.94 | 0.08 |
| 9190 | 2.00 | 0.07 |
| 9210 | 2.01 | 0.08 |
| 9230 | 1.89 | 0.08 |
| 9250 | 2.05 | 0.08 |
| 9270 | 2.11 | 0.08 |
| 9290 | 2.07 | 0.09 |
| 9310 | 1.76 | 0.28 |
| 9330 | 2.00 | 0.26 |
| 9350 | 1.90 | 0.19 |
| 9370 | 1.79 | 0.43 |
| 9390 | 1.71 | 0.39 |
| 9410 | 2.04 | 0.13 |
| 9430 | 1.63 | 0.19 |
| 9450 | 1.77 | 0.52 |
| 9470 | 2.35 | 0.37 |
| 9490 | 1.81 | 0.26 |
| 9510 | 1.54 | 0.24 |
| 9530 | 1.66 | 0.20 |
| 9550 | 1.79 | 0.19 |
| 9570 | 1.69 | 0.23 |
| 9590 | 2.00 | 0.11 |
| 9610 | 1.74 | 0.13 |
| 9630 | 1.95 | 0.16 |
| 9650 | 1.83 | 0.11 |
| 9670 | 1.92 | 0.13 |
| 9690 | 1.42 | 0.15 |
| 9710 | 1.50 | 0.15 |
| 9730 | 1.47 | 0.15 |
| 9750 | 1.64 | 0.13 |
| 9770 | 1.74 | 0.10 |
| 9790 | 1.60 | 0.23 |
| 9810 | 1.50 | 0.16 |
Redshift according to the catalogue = 0.140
